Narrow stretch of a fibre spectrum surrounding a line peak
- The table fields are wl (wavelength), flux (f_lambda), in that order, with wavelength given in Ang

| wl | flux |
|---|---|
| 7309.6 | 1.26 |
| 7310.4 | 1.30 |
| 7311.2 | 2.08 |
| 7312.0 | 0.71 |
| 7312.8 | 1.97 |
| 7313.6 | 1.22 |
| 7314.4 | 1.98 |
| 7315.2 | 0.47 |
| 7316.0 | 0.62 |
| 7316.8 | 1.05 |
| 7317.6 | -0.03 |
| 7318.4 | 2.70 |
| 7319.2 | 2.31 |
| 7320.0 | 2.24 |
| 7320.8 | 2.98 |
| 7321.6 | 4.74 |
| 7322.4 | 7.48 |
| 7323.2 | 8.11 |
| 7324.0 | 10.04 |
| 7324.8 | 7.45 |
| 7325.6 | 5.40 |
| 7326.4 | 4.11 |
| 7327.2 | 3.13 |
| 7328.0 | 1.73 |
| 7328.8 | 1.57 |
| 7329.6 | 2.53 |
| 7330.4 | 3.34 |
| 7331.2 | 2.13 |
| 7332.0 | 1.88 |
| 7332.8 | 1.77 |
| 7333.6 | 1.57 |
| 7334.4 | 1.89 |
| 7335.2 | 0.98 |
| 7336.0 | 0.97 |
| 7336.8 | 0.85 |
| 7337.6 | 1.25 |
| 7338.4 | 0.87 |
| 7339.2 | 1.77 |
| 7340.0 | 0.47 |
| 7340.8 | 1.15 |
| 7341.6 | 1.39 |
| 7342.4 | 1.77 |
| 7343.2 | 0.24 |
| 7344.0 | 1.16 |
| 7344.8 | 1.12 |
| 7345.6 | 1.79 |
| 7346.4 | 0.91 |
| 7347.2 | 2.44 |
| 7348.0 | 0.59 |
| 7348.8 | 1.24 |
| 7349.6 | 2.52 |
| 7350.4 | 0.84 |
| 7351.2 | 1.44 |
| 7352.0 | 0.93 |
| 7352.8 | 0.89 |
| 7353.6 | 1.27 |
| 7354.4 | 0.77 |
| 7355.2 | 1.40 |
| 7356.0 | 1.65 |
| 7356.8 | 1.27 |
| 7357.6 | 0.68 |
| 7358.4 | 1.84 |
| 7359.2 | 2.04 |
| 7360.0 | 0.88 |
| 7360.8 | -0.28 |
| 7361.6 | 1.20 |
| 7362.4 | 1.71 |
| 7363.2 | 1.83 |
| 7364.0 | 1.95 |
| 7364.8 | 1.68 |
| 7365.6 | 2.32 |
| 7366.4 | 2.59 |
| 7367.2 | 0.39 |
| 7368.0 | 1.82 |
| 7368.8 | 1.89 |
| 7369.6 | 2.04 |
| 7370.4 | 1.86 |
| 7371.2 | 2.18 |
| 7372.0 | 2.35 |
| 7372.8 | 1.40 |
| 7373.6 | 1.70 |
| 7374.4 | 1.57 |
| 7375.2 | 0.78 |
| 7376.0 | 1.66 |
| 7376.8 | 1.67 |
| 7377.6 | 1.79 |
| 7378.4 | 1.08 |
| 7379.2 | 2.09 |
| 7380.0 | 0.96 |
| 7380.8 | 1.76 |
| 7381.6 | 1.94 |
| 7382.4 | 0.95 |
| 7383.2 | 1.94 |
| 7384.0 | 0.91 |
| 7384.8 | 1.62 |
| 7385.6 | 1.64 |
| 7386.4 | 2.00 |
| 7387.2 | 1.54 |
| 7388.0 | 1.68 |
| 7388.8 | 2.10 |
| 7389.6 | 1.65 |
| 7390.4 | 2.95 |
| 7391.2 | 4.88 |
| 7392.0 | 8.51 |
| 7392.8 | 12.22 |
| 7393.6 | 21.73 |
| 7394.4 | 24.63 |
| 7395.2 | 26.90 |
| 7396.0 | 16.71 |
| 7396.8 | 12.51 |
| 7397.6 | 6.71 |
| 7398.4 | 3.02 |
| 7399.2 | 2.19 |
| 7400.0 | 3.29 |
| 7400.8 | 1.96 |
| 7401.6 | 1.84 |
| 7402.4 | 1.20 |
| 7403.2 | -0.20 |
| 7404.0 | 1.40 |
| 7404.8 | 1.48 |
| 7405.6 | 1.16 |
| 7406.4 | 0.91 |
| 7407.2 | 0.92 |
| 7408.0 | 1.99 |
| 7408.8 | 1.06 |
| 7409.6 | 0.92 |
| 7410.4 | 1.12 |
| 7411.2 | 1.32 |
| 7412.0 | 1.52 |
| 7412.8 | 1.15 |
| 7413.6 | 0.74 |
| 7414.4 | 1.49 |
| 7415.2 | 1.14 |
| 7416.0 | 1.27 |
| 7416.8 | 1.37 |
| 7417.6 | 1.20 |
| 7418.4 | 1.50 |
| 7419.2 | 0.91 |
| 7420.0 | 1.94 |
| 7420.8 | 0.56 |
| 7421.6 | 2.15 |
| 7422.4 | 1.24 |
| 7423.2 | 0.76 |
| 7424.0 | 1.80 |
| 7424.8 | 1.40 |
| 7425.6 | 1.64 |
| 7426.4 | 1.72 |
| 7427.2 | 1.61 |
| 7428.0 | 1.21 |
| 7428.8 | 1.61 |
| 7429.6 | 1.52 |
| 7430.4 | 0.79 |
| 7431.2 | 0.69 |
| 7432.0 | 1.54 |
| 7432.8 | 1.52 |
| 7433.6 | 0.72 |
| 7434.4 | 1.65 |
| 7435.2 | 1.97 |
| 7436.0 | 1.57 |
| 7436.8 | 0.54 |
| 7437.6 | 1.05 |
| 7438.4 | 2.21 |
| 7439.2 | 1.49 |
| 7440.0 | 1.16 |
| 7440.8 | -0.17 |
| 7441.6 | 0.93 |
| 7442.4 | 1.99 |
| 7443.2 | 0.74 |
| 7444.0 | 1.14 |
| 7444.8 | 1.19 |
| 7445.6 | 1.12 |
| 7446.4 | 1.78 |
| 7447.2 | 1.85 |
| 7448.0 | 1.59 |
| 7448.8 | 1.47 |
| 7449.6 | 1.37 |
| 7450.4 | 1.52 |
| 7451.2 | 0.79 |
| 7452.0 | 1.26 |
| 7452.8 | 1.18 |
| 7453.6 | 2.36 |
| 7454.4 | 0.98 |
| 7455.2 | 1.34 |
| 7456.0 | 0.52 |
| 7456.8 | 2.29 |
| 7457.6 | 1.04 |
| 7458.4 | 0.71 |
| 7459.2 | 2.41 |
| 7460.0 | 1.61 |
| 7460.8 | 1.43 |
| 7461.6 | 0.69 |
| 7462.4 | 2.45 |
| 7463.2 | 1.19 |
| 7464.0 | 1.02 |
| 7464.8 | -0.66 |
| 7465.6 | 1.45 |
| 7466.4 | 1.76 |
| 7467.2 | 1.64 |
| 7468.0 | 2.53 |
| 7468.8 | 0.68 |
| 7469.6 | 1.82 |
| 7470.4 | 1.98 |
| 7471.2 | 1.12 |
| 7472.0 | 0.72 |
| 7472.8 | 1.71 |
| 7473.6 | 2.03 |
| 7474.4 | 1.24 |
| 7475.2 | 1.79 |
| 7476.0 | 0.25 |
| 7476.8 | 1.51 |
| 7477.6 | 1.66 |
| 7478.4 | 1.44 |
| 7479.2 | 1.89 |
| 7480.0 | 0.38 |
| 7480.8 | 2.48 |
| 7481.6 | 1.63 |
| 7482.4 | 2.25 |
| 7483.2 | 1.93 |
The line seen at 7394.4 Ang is [O III]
